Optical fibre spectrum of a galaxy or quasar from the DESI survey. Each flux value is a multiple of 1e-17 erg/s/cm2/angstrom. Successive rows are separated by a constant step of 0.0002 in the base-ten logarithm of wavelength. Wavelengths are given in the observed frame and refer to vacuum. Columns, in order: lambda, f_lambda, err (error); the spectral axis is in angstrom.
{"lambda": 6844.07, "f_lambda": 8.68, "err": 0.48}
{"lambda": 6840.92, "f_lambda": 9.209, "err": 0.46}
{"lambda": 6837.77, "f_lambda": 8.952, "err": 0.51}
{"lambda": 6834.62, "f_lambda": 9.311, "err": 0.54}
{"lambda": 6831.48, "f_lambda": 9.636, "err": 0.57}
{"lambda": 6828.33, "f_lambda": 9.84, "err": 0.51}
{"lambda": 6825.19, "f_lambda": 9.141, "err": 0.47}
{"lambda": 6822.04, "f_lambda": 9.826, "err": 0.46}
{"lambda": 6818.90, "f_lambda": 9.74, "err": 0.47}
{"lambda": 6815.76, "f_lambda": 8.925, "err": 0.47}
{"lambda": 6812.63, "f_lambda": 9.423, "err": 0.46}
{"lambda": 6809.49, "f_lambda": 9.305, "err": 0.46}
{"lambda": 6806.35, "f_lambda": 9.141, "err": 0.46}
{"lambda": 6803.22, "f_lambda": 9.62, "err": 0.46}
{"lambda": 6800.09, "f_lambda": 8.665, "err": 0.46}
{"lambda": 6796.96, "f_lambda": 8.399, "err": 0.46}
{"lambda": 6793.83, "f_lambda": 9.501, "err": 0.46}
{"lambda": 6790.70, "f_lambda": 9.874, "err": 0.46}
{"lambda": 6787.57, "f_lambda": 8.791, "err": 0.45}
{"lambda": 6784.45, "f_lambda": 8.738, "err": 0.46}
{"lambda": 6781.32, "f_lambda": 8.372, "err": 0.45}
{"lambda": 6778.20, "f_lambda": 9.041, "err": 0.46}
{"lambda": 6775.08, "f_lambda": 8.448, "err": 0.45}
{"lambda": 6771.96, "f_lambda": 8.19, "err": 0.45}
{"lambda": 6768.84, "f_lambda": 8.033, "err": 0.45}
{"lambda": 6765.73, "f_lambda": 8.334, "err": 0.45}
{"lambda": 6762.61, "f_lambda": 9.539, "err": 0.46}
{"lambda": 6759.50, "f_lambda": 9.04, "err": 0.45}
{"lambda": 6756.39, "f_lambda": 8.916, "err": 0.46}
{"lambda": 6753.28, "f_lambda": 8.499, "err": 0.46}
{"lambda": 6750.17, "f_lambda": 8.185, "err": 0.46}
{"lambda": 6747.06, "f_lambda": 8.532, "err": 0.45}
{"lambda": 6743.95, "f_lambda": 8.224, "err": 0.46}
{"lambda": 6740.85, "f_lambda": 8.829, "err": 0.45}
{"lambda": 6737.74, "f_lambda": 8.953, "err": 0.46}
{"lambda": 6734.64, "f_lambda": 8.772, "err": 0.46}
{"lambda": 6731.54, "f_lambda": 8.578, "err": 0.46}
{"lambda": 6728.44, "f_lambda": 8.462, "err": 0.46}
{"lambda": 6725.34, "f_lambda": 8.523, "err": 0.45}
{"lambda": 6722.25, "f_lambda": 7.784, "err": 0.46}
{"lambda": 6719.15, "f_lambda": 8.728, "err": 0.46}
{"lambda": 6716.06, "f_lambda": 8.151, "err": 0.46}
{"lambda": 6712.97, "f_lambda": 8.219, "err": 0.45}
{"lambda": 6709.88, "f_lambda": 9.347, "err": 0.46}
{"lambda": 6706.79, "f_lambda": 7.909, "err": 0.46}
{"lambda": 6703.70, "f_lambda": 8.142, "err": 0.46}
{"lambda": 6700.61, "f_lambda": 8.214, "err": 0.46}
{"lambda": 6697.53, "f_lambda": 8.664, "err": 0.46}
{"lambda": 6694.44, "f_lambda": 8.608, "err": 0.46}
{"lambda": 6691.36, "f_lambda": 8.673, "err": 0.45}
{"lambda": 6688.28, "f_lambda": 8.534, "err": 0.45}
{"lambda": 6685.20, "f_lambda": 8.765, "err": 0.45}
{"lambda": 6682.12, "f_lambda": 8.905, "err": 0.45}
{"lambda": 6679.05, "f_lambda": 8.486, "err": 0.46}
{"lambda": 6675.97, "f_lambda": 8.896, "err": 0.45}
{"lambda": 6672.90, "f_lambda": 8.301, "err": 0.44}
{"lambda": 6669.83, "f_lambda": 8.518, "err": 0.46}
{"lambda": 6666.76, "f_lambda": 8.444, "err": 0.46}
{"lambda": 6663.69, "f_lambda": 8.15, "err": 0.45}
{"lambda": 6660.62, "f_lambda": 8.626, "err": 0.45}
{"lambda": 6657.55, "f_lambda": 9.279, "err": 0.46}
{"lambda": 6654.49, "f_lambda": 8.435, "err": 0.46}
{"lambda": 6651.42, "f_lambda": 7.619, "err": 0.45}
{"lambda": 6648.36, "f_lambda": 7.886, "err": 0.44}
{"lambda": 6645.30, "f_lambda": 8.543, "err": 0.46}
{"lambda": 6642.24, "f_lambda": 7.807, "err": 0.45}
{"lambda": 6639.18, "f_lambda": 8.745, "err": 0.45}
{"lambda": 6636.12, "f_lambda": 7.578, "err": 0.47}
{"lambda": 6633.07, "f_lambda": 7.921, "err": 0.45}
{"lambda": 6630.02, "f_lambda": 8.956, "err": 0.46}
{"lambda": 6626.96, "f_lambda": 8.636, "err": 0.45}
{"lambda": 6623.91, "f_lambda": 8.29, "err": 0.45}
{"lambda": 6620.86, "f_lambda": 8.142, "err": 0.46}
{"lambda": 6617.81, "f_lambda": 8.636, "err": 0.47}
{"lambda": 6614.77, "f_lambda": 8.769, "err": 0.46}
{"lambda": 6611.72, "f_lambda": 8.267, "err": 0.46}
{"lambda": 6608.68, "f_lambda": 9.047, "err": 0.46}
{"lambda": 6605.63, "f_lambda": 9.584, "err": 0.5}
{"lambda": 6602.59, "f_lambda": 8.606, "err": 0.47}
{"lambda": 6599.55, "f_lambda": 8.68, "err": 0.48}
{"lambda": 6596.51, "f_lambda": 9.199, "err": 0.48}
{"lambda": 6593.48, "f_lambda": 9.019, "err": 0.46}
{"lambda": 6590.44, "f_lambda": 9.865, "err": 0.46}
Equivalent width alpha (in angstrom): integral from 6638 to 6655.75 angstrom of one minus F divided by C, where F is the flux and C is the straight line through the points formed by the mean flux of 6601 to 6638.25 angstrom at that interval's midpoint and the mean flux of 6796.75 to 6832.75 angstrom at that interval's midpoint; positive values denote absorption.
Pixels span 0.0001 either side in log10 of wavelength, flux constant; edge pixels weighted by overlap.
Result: 1.0 angstrom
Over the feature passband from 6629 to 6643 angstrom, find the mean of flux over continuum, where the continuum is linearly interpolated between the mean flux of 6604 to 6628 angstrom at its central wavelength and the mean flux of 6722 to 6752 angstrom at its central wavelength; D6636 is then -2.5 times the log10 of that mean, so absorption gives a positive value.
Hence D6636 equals 0.06 mag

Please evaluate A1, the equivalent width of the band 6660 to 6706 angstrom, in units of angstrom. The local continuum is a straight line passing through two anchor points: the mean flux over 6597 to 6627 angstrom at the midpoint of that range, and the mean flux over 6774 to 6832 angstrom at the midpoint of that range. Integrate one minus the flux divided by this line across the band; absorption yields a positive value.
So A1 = 1.8 angstrom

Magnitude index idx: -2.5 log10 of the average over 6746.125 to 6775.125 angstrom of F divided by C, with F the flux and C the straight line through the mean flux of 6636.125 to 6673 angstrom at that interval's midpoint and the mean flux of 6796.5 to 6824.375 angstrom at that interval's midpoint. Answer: 0.05 mag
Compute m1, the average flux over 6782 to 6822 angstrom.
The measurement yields 9.18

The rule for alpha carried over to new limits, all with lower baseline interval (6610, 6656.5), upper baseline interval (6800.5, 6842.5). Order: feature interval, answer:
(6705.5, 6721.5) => 0.6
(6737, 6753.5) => 0.8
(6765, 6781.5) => 1.2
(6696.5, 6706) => 0.4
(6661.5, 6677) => 0.1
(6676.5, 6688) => -0.2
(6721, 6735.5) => 0.7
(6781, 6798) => 0.3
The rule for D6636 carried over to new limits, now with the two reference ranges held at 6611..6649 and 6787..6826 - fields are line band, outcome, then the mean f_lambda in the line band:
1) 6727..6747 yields 0.03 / 8.63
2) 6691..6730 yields 0.04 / 8.41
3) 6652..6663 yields -0.02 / 8.63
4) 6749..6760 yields 0.04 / 8.64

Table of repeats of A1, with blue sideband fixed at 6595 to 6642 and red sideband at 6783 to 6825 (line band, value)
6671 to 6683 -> 0.2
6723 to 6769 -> 2.0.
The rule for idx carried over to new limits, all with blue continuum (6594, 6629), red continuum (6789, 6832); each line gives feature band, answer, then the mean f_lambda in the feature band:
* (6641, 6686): 0.06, 8.44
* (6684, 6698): 0.04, 8.64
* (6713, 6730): 0.09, 8.32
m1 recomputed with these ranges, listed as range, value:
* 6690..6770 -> 8.54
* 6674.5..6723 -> 8.51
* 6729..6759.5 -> 8.63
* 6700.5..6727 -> 8.34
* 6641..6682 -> 8.41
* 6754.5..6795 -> 8.82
